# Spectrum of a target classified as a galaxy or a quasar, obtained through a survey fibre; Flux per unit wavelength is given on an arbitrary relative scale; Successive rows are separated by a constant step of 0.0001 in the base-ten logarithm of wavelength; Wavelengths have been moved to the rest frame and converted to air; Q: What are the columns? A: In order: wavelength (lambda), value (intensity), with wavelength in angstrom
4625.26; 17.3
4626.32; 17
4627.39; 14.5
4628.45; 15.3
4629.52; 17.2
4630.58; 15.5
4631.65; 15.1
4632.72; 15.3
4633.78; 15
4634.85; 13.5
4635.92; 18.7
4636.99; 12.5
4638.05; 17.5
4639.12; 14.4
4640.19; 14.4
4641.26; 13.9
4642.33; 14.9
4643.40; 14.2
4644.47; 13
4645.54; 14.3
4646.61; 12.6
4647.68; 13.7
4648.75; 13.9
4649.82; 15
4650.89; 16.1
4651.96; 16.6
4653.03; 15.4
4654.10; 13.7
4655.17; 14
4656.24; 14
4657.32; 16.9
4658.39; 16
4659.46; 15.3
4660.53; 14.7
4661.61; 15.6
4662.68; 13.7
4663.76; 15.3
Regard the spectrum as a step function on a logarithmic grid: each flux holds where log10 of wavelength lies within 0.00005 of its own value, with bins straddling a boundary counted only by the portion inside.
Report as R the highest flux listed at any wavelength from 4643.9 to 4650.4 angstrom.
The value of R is 15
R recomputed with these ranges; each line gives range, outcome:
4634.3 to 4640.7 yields 18.7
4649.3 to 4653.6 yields 16.6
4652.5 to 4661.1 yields 16.9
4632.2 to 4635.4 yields 15.3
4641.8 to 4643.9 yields 14.9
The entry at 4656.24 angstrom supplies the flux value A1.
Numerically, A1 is 14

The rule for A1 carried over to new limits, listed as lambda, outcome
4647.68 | 13.7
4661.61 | 15.6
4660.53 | 14.7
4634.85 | 13.5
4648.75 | 13.9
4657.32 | 16.9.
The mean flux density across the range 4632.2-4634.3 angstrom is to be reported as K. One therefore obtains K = 15.2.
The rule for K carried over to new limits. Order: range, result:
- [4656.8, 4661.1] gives 15.7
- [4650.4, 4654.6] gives 15.5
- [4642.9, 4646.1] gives 13.8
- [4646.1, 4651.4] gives 14.3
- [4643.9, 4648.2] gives 13.4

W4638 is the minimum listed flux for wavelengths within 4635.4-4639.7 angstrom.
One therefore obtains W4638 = 12.5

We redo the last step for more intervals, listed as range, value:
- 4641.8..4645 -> 13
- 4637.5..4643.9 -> 13.9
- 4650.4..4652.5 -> 16.1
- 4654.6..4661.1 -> 14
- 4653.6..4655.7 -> 13.7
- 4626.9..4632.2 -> 14.5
